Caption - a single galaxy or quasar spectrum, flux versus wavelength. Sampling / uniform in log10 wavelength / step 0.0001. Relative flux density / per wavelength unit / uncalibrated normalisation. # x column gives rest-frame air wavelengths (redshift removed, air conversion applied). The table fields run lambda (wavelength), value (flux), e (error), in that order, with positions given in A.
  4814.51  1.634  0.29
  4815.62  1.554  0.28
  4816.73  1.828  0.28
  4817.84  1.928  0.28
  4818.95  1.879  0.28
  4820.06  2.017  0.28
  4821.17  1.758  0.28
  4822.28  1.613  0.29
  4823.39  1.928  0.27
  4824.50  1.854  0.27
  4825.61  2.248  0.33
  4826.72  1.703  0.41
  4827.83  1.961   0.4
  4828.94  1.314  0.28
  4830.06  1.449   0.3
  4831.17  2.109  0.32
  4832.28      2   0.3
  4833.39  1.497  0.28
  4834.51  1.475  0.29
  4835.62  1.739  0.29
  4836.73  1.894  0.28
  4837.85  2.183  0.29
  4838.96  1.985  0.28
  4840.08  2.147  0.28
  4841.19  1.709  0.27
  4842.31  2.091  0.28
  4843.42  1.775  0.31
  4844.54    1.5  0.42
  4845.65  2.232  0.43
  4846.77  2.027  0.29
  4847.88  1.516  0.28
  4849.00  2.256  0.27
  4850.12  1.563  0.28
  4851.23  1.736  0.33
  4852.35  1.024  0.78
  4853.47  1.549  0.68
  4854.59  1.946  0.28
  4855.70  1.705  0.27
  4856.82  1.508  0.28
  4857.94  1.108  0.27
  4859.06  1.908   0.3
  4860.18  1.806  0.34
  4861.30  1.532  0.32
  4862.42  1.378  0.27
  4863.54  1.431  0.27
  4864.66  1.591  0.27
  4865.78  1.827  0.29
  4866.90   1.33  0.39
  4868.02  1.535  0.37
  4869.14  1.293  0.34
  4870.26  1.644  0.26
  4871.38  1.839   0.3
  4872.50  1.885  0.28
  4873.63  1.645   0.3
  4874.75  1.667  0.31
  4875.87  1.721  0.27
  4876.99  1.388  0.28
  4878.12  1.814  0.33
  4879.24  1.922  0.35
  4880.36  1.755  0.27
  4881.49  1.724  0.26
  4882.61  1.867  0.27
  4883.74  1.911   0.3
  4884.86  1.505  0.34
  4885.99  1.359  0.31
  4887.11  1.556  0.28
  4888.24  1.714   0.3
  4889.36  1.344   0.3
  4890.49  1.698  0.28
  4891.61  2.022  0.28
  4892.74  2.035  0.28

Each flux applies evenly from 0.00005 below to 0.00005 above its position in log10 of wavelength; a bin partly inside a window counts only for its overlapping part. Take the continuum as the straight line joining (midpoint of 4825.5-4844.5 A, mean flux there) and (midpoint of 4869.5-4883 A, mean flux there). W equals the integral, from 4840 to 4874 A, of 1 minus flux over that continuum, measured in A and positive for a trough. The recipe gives 2.0 A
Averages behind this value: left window 1.82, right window 1.73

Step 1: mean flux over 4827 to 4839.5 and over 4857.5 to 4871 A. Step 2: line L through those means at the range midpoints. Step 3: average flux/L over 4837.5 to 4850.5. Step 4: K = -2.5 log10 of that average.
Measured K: -0.13 mag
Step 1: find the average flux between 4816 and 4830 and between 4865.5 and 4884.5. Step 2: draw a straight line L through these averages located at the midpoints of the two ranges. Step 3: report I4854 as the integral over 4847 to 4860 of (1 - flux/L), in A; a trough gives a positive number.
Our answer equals 0.8 A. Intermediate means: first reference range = 1.82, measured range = 1.64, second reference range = 1.69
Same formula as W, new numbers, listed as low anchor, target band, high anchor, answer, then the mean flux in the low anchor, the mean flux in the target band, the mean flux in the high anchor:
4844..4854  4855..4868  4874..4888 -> 1.1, 1.71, 1.56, 1.68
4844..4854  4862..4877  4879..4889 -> 0.9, 1.71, 1.59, 1.69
